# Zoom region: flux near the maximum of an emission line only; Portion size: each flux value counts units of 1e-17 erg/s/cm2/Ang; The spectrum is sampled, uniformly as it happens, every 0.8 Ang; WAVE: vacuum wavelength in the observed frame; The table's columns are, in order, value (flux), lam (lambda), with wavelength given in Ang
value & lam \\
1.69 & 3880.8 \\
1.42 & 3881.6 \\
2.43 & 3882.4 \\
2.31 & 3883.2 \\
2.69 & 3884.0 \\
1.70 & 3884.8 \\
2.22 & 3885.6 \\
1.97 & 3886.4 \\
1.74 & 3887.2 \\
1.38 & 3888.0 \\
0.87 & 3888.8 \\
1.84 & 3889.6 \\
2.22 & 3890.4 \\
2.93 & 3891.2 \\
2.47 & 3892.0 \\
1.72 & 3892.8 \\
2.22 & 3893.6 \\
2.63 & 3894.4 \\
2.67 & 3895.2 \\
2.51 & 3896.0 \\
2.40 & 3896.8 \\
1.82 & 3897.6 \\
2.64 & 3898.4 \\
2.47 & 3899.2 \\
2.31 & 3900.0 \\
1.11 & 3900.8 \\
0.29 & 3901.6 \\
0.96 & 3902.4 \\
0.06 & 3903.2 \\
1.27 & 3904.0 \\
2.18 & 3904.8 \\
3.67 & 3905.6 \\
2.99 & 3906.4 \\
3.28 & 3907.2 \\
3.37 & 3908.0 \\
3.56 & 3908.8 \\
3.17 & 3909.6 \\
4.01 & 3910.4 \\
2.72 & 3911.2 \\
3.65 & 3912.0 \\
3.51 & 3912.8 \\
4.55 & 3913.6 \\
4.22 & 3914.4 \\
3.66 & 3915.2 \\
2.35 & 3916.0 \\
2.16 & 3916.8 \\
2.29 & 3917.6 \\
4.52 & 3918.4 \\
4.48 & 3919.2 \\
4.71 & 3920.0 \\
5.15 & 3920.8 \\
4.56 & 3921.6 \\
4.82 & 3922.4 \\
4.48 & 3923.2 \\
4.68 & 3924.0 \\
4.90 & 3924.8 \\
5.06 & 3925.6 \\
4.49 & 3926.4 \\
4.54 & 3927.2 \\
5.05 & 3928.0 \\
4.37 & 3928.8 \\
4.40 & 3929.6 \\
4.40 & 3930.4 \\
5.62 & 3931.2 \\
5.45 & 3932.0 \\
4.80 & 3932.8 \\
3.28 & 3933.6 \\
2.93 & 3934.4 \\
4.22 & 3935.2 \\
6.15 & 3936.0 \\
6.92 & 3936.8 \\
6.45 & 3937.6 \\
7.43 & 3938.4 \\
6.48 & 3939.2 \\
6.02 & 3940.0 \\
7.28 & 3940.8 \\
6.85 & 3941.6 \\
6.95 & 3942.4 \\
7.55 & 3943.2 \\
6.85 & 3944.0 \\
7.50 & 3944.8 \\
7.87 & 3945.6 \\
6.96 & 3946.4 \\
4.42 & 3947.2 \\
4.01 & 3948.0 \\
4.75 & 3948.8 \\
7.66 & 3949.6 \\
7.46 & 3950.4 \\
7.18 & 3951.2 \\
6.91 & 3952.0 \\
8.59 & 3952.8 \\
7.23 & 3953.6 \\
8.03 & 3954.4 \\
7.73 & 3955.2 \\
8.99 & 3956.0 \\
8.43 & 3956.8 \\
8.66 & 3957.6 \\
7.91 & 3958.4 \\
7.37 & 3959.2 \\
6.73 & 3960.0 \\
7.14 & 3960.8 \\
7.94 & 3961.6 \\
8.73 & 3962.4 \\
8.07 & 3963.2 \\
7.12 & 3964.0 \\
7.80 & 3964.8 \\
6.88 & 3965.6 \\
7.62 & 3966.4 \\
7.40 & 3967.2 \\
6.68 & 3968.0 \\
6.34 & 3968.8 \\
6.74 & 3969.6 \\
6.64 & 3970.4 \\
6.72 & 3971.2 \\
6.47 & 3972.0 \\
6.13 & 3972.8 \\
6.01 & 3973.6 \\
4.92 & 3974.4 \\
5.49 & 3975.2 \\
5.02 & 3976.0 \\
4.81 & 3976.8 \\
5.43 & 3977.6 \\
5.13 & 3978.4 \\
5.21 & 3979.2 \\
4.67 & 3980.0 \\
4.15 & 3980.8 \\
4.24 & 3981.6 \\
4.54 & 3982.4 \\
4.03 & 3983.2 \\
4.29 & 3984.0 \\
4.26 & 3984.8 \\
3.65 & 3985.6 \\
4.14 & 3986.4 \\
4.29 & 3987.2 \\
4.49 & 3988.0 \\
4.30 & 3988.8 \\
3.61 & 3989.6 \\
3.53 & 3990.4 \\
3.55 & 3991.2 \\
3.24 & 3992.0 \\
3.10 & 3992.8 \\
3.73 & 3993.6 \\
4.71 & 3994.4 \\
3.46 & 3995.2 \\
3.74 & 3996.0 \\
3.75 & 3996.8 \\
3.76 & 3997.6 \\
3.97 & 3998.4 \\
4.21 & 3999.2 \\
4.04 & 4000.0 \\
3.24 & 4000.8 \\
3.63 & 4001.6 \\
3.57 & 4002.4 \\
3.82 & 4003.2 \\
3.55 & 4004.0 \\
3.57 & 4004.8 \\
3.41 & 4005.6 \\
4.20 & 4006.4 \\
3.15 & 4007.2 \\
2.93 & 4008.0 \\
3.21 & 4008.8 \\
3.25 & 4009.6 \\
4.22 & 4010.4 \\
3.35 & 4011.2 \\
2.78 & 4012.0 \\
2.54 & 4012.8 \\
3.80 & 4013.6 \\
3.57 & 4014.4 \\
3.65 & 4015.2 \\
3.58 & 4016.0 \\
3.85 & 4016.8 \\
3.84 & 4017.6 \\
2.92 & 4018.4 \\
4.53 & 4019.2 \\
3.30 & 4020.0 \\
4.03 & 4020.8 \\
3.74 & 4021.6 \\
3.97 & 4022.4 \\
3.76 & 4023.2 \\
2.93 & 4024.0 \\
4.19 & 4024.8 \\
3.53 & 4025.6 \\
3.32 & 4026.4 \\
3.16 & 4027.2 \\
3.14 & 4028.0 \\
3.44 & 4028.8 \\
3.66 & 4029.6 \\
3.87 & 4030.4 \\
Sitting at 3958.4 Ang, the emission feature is Lyman alpha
